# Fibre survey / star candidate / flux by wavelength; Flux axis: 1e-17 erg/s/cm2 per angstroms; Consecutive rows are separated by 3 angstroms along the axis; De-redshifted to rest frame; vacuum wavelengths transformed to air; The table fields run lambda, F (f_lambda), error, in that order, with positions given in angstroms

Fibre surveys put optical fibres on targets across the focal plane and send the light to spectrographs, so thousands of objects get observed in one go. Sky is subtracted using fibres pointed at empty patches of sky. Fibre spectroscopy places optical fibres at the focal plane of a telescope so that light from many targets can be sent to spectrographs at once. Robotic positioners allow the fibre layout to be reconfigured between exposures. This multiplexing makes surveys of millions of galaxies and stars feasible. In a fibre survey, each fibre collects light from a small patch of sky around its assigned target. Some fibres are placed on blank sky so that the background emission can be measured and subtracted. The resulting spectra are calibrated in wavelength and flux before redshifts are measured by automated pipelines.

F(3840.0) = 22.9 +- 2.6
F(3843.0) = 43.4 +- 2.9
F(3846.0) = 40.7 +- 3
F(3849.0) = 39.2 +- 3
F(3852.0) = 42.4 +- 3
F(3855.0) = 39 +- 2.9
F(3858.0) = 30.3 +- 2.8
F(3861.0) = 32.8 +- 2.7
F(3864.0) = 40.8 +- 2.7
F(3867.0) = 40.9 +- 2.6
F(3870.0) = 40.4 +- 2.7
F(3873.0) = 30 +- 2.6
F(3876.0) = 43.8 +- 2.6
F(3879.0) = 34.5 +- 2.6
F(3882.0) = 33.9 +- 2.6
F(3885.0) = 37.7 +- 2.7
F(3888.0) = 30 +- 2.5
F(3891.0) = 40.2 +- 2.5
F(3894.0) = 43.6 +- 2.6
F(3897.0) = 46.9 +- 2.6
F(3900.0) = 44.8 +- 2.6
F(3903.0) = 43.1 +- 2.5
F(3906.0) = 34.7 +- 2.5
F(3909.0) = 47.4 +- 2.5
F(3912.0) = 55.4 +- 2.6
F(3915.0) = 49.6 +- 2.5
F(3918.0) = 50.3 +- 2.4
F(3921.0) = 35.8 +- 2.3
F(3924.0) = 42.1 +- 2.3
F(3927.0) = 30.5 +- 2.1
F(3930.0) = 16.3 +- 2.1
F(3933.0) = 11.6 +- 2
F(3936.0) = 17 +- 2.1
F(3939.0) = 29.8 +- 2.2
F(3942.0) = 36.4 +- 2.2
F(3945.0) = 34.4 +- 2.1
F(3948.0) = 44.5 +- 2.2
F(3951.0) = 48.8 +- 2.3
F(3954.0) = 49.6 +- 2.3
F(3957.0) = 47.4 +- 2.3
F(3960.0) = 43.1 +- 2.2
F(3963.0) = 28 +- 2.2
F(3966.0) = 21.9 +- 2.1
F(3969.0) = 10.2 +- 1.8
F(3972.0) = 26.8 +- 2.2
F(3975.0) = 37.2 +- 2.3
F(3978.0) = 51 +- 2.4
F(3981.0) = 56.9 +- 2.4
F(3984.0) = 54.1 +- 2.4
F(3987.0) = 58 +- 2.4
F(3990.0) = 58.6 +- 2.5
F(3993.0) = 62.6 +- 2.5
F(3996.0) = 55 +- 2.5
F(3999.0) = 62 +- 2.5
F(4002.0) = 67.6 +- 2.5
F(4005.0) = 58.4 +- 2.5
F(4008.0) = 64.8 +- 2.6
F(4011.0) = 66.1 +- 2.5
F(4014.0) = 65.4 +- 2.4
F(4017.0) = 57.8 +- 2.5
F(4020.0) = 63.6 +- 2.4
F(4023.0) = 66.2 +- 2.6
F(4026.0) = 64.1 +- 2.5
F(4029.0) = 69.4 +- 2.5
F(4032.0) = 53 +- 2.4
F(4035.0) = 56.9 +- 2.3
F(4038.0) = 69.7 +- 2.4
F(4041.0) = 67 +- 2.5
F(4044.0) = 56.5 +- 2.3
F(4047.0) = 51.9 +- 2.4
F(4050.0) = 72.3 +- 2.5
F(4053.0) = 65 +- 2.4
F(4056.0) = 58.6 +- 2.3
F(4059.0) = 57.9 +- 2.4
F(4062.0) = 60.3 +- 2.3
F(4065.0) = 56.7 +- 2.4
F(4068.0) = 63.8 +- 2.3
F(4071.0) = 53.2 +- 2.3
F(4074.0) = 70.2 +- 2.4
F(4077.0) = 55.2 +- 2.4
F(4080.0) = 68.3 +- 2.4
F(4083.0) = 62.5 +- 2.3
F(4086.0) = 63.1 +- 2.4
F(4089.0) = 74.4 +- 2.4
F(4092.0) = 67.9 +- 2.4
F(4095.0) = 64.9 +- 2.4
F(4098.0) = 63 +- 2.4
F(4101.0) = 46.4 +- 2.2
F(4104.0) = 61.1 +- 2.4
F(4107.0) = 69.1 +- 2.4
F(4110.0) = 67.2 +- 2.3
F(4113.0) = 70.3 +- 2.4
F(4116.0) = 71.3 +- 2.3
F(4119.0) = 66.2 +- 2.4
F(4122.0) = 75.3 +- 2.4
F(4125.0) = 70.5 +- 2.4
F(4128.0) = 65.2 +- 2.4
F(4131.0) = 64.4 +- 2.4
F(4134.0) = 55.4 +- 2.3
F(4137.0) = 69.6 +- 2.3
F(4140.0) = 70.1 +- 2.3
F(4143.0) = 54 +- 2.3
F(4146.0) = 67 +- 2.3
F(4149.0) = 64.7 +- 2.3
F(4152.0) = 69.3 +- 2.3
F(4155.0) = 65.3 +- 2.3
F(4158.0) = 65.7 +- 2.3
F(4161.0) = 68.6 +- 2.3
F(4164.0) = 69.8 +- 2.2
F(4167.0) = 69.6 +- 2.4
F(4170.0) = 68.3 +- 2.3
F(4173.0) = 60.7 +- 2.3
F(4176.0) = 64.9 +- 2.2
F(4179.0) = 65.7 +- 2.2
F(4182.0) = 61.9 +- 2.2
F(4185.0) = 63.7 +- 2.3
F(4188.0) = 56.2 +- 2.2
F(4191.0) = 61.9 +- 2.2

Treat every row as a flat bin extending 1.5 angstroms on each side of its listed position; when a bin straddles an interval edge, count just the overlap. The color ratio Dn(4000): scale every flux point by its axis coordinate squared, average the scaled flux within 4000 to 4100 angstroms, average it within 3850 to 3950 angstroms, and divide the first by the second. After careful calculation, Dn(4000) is 1.8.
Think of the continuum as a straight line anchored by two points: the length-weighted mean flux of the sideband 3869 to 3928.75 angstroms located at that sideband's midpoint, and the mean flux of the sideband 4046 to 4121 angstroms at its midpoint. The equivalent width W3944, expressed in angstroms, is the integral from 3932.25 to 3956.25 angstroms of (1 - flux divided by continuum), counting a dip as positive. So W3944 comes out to 5.87 angstroms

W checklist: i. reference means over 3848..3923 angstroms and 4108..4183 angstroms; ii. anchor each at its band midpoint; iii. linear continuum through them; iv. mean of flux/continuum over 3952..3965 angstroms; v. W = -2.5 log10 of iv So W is 0.148 mag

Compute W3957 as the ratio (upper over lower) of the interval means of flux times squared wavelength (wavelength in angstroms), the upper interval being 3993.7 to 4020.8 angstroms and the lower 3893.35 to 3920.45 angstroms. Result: 1.43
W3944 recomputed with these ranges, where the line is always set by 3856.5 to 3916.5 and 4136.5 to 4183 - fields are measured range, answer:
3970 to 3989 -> 0.9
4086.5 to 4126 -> -3.7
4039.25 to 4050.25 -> -1.2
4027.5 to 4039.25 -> -1.8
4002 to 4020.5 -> -4.0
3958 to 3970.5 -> 5.4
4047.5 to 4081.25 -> -2.8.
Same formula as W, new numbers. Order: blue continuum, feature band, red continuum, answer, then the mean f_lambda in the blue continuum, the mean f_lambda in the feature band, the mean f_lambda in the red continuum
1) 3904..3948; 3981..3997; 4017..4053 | -0.129 mag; 35.5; 57.7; 62.7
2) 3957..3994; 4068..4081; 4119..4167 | -0.095 mag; 42.3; 61.7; 66.4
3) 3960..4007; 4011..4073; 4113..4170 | -0.136 mag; 47.3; 61.6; 66.9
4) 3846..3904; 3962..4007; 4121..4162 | 0.058 mag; 38.7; 47.6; 65.9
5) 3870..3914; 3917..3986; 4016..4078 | 0.332 mag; 40.5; 35.9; 61.5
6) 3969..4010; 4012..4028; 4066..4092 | -0.121 mag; 53.3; 63.7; 63.9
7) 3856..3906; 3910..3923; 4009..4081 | -0.101 mag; 38.3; 47.5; 62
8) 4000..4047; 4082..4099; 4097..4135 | -0.027 mag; 62.7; 66.2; 65.2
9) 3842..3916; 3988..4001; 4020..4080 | -0.097 mag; 40.1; 59.8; 61.7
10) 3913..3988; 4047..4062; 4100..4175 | -0.167 mag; 37.2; 62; 65.9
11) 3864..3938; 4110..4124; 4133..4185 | -0.158 mag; 37.5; 70.4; 65.4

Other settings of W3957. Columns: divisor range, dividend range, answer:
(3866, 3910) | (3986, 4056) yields 1.69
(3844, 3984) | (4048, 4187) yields 1.89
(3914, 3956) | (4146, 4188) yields 2.08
